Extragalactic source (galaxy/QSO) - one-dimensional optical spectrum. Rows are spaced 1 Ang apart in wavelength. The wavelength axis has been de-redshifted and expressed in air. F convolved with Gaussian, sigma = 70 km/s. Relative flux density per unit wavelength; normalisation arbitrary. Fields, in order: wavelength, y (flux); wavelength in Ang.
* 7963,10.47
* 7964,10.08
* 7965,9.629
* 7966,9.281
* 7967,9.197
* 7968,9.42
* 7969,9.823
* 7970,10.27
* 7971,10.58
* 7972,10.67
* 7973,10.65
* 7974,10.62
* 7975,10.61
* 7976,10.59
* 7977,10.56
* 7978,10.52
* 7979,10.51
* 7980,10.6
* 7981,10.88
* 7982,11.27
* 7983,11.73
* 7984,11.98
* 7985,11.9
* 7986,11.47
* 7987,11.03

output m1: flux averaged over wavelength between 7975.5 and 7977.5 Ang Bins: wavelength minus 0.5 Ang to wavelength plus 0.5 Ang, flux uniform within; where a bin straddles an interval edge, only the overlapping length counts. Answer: 10.6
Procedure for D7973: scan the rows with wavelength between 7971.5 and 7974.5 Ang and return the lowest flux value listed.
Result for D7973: 10.62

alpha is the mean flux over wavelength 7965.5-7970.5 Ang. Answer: 9.6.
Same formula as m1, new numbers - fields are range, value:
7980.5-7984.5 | 11.5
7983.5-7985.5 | 11.9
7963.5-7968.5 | 9.52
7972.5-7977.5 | 10.6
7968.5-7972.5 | 10.3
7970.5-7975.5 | 10.6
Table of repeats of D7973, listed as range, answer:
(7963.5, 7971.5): 9.197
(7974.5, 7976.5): 10.59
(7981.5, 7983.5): 11.27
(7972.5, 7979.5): 10.51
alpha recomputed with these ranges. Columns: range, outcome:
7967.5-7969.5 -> 9.62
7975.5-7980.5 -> 10.6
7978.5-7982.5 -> 10.8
